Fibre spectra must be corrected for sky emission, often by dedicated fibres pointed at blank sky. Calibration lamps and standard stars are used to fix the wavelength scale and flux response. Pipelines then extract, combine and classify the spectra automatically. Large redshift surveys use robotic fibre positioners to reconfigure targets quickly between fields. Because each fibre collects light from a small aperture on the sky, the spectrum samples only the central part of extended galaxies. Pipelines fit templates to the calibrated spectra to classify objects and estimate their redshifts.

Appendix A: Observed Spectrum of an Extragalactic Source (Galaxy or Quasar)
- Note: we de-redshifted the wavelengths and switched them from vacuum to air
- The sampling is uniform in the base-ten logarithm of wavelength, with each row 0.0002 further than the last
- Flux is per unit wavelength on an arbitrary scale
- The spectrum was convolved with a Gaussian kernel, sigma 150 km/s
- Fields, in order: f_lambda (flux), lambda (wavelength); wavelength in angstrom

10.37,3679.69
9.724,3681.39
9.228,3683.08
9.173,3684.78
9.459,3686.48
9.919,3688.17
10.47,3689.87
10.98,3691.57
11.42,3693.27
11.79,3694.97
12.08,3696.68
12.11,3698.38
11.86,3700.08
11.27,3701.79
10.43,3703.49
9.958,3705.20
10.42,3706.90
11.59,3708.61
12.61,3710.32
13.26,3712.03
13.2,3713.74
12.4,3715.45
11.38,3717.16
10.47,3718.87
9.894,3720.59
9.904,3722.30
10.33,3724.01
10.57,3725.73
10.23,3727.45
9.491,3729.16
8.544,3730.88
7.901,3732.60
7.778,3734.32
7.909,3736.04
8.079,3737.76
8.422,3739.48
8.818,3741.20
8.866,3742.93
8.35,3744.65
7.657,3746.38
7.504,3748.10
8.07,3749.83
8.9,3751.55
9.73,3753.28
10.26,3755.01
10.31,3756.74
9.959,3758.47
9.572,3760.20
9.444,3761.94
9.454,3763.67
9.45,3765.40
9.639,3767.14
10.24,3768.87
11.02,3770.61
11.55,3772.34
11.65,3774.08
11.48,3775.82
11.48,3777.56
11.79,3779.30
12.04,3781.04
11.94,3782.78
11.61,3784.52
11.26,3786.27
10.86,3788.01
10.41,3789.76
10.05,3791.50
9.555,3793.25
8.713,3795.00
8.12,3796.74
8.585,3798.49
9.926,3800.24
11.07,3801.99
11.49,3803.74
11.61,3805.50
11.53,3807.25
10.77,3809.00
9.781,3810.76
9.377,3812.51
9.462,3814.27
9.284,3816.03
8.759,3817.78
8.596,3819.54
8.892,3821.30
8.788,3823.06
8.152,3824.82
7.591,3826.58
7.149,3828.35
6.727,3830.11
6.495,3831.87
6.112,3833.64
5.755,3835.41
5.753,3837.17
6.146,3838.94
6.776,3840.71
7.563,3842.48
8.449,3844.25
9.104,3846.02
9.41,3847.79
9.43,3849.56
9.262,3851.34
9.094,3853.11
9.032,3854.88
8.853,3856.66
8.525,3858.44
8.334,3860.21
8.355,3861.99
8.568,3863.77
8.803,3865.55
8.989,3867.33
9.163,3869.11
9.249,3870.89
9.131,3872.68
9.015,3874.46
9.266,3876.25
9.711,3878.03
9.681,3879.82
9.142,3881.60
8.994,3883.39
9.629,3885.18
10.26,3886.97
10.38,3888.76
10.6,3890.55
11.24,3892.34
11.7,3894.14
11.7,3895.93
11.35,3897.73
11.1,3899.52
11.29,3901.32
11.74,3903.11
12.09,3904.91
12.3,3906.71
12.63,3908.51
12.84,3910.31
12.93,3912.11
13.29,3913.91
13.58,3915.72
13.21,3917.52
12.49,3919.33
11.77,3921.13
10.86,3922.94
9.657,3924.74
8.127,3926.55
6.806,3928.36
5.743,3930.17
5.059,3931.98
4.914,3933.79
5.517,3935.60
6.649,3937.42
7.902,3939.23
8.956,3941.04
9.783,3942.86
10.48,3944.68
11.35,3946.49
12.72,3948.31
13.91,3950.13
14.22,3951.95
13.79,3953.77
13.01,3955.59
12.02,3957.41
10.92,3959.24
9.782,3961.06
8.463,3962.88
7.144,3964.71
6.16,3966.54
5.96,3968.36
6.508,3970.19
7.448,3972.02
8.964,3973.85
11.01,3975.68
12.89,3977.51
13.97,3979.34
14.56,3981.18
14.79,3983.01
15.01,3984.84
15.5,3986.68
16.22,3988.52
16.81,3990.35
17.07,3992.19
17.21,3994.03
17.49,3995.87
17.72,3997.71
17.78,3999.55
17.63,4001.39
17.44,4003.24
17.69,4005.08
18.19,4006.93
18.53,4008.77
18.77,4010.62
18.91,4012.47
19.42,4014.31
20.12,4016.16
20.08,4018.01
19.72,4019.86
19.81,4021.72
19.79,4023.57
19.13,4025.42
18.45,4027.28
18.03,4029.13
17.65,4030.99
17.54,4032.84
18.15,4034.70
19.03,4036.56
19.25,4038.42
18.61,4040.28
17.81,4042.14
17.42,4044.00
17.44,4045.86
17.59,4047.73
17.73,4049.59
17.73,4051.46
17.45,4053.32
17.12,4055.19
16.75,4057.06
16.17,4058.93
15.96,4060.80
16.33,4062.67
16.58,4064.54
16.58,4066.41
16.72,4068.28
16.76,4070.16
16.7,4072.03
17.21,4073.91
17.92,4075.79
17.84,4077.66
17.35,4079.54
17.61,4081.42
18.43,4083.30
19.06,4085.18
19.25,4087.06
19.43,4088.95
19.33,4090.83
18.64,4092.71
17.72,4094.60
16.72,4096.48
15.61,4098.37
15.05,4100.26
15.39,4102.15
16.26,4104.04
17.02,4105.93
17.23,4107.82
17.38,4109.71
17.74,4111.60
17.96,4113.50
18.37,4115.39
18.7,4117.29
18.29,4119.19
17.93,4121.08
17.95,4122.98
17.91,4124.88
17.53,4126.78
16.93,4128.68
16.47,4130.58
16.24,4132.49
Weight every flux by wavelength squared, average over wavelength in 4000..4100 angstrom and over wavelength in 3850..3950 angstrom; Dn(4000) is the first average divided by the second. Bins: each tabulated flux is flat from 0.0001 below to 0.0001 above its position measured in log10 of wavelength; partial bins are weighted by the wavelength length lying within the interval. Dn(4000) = 1.95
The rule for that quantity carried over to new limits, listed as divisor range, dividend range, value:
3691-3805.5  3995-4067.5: 2.03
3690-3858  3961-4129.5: 1.98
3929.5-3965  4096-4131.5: 1.93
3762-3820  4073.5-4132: 1.99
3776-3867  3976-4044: 2.13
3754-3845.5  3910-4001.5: 1.32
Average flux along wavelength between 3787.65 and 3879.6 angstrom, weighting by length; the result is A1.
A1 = 8.83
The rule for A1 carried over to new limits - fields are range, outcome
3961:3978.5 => 8.39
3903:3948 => 10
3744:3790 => 10.2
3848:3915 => 10.2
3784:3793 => 10.7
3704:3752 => 9.74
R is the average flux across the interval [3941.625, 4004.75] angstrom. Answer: 12.9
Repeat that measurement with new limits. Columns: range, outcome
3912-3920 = 13.1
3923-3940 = 6.91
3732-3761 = 8.72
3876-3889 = 9.62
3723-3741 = 8.93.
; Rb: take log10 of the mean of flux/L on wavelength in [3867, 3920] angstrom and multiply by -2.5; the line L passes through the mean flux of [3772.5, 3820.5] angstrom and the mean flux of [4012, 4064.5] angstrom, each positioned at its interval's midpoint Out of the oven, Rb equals 0.23 mag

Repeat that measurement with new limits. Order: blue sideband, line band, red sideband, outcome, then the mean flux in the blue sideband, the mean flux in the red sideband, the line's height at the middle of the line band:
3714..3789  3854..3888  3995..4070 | 0.418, 9.94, 18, 13.4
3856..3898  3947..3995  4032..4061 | 0.161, 9.59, 17.6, 14.1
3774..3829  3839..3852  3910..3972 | 0.186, 10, 9.83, 9.97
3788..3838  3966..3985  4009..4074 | 0.408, 8.91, 18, 15.4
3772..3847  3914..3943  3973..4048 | 0.488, 9.33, 17.3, 14.1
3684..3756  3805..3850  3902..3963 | 0.236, 10.1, 10.6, 10.3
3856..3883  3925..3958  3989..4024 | 0.430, 8.99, 18.4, 13.9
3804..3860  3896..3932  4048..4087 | 0.037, 8.49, 17.3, 11.5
